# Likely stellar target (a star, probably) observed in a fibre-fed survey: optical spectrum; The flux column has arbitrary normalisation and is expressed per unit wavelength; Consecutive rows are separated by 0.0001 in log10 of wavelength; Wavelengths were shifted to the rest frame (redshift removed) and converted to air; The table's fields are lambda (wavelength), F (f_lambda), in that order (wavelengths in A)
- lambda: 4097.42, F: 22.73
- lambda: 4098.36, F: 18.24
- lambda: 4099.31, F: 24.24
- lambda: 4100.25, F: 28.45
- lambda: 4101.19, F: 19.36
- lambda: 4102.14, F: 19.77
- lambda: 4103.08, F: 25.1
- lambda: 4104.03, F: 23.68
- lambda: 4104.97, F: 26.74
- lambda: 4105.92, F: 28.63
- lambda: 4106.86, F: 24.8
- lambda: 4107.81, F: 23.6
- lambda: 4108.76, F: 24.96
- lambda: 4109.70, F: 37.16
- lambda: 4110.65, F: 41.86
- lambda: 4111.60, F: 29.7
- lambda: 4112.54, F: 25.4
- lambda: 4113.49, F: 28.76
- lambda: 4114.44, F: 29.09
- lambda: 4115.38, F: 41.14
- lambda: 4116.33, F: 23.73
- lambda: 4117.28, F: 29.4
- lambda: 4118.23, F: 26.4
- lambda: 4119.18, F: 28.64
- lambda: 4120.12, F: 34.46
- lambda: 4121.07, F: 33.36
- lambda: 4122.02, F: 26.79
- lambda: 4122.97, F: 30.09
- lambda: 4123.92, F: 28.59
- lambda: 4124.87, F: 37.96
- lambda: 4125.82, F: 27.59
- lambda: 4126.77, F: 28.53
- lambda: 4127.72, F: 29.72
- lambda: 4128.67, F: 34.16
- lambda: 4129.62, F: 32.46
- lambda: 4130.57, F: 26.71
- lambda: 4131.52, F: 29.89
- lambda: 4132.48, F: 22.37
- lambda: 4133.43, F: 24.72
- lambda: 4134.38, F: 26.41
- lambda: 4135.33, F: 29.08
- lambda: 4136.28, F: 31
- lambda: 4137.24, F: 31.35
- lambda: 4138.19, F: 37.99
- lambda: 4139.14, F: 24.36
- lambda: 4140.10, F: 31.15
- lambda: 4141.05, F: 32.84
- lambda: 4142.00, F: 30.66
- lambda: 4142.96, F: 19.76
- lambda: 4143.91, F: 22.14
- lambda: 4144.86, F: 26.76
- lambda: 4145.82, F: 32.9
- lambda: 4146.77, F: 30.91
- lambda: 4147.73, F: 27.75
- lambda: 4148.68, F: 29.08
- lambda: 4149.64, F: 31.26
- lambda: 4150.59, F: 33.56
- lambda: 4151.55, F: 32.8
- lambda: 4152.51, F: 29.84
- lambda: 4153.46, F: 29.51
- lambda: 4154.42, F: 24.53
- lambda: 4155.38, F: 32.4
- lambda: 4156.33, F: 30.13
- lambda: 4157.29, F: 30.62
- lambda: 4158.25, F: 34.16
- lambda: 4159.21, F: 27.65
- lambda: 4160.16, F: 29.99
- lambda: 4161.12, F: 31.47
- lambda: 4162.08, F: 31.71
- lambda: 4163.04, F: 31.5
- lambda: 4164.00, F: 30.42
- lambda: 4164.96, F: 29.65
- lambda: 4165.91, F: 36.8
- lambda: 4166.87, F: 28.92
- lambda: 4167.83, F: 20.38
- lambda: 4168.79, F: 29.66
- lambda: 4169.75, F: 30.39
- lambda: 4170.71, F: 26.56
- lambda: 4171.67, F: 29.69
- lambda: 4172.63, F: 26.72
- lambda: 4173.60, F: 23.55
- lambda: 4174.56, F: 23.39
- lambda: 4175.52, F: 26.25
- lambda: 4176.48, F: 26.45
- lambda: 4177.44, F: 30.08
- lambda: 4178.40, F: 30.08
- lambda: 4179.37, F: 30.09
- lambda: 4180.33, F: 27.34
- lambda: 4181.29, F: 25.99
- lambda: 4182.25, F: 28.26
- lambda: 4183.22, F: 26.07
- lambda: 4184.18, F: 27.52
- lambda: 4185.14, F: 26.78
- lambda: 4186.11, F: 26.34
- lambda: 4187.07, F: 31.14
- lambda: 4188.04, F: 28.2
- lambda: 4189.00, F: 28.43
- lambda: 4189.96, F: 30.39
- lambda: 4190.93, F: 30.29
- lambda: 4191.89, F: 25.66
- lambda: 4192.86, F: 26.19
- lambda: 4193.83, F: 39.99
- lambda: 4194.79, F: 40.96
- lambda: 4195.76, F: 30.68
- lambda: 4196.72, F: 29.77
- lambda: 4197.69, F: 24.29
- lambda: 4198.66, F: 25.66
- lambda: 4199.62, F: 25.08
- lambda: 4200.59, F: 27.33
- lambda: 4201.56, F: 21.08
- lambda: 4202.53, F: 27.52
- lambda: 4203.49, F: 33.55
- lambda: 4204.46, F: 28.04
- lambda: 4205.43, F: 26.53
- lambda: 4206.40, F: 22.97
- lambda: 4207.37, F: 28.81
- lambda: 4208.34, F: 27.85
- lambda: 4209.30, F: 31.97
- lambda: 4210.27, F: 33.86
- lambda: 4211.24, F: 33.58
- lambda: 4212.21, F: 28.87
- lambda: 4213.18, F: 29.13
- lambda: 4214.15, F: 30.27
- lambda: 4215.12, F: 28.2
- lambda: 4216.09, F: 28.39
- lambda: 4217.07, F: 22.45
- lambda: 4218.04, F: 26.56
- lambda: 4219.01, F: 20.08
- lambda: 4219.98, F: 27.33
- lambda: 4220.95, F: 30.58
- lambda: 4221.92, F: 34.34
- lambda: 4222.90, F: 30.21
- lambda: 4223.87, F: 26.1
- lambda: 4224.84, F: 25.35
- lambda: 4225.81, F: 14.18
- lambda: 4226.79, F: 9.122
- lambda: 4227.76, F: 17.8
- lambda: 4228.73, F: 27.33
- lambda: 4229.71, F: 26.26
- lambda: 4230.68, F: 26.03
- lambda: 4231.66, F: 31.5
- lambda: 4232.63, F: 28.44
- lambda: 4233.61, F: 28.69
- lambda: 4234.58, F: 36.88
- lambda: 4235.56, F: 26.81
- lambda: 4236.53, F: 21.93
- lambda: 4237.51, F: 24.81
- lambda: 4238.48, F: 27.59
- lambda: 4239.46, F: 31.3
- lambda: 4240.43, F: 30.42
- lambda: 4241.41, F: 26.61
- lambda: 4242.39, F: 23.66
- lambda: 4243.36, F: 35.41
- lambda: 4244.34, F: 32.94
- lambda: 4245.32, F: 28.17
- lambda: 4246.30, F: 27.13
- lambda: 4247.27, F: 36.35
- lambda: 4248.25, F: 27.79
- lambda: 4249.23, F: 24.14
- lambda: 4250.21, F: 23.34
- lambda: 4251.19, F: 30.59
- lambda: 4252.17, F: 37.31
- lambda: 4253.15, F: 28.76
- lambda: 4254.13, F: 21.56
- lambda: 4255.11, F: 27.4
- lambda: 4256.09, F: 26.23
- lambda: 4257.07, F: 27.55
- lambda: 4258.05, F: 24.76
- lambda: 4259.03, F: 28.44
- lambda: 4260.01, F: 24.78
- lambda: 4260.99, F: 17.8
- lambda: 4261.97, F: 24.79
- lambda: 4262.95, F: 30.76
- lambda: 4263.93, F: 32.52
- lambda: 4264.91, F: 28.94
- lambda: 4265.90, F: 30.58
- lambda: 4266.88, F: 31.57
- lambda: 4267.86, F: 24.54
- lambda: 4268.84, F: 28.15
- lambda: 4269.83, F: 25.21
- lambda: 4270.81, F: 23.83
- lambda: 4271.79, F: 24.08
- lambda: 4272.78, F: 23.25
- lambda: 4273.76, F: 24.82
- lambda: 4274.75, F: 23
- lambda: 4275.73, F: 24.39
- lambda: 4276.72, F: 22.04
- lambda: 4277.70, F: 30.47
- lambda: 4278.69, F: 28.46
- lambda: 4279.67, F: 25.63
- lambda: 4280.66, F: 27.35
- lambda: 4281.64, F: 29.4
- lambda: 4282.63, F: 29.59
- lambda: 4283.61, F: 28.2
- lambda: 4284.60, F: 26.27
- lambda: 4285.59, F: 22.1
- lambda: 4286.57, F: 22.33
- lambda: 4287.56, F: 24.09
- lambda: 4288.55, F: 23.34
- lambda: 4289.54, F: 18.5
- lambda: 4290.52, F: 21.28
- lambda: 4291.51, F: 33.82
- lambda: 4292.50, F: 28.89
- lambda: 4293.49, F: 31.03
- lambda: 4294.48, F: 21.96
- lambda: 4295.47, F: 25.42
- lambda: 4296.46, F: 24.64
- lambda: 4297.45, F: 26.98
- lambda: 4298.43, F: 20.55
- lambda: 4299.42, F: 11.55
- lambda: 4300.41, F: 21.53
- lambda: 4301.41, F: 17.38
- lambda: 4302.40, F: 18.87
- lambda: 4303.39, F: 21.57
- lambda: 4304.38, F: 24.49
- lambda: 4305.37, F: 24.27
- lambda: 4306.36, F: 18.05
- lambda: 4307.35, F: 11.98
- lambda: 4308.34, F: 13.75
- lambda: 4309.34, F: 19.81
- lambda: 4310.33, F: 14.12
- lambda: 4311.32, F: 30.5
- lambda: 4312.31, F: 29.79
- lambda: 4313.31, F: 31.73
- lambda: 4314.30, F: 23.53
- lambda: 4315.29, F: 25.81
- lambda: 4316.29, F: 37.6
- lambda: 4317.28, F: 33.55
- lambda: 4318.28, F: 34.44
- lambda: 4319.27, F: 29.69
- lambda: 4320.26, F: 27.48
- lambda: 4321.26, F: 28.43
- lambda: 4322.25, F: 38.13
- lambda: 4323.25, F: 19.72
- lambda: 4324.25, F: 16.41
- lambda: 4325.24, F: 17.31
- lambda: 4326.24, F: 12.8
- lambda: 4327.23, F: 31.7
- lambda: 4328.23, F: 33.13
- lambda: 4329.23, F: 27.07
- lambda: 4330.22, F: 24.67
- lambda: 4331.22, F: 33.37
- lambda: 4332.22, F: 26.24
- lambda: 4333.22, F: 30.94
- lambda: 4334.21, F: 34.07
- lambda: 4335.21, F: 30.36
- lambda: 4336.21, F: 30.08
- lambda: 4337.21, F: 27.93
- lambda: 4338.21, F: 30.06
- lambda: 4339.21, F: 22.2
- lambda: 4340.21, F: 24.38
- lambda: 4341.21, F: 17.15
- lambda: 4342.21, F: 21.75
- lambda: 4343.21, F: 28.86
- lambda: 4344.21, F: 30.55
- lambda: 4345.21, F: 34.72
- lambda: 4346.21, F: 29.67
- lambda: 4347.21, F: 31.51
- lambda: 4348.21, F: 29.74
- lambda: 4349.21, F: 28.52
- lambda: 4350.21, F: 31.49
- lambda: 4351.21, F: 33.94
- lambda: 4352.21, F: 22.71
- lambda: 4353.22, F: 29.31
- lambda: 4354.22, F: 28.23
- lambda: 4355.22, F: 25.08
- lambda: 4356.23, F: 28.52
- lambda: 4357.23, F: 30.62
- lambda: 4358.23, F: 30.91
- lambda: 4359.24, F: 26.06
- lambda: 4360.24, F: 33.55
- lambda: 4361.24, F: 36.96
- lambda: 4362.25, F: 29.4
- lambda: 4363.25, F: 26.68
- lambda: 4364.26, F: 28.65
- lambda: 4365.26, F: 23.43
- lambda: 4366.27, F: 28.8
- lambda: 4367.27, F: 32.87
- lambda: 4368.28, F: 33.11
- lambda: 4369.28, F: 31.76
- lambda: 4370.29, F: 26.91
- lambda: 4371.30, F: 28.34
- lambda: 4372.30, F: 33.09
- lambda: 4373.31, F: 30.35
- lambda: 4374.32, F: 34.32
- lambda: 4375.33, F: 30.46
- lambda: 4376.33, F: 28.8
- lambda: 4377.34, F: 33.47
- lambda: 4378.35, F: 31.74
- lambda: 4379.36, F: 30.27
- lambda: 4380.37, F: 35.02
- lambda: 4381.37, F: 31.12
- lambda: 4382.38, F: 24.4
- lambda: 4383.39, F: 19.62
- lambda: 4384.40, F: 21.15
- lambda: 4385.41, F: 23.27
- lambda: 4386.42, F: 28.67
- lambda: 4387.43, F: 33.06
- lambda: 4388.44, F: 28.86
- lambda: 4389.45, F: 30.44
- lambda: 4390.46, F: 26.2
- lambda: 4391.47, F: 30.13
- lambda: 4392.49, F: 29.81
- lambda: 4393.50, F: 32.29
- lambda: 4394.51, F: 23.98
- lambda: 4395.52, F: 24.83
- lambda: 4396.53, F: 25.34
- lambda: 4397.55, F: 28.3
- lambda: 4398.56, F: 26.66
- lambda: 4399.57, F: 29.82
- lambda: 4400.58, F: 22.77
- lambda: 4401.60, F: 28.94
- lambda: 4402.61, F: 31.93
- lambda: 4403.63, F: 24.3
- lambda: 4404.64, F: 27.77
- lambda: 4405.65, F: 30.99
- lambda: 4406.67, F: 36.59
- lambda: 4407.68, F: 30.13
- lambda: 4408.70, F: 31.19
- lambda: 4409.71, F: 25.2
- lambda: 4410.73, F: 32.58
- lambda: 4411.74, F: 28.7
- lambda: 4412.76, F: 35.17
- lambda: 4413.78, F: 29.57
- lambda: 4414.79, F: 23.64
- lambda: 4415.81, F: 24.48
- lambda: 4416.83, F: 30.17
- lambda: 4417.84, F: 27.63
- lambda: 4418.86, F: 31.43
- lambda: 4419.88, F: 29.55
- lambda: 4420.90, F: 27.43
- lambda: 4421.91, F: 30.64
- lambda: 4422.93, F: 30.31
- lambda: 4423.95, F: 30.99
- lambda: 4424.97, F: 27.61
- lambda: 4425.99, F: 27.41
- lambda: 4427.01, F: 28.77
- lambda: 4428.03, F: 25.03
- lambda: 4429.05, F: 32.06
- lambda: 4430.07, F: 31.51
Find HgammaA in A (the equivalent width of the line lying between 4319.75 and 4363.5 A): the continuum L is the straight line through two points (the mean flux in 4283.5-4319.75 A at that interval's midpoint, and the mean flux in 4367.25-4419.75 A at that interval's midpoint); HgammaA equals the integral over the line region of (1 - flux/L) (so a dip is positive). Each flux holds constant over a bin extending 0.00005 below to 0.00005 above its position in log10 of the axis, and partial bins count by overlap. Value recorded -2.9 A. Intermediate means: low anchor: 24.1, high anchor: 29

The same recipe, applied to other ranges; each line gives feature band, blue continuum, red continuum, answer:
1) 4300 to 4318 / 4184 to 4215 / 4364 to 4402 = 3.4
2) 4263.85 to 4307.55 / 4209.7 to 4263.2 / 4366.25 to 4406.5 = 5.0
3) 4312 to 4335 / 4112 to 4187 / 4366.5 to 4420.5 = 0.7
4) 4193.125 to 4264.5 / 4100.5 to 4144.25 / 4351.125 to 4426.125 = 2.8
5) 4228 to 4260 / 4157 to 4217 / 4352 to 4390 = 0.8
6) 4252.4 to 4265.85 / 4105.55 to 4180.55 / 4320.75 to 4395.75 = 1.0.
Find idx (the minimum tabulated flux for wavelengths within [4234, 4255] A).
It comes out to 21.56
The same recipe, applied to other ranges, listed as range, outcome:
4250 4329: 11.55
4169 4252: 9.122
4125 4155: 19.76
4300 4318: 11.98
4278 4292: 18.5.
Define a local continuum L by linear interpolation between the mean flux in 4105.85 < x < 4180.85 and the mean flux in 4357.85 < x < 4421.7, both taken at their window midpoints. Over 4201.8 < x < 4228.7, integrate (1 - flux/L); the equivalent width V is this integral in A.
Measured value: 2.3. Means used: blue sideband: 29.4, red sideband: 29.1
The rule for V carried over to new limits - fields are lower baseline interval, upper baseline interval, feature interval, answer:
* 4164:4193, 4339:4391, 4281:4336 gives 6.6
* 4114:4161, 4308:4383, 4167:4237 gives 4.3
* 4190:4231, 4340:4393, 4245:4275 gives 0.9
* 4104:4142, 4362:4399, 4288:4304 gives 3.4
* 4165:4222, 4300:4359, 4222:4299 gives 2.6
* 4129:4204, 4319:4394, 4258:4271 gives 0.8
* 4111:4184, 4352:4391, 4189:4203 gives 0.2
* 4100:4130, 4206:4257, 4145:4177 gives -1.0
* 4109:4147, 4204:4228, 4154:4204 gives -1.5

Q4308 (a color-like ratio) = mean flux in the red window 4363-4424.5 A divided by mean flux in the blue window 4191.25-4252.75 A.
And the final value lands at 1.0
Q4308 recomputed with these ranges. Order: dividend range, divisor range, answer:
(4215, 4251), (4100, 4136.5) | 0.94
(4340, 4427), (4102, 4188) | 1.00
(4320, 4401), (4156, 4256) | 1.01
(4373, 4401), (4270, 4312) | 1.21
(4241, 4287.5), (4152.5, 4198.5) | 0.93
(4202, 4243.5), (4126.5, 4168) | 0.92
